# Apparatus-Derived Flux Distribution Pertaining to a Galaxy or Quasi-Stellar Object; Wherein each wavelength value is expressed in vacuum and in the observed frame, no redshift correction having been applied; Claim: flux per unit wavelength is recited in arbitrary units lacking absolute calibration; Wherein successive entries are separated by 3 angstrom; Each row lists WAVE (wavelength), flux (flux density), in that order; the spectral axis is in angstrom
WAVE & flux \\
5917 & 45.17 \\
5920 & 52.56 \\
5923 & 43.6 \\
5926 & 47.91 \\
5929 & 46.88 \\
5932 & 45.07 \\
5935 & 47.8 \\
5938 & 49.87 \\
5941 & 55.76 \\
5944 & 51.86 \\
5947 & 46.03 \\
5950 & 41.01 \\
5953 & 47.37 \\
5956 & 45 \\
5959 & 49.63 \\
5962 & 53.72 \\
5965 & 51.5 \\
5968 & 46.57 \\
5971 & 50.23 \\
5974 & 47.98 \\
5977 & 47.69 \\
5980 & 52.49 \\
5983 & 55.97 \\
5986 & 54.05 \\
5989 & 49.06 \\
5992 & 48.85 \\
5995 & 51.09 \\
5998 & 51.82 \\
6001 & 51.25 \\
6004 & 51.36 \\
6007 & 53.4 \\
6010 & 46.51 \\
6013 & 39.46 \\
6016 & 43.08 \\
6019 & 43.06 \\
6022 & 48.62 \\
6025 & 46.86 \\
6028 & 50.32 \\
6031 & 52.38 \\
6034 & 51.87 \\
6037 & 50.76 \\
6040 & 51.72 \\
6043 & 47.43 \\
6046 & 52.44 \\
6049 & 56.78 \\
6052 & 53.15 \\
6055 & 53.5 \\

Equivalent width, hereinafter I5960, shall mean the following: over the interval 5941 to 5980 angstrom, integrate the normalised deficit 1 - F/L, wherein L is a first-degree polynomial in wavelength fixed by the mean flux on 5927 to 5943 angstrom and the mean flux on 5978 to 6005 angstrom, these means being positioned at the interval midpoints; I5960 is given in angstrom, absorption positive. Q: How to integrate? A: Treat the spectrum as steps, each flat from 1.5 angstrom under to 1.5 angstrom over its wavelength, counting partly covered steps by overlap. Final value 1.3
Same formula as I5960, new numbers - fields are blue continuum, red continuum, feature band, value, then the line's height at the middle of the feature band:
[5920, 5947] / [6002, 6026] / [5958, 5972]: -0.7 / 47.9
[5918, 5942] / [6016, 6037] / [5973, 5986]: -0.8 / 48.5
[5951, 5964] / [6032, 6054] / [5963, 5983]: -0.3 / 49.3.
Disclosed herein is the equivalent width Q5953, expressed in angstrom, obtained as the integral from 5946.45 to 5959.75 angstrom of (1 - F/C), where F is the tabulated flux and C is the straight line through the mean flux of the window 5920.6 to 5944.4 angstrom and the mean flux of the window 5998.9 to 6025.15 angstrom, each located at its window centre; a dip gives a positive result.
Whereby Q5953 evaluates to 0.7 angstrom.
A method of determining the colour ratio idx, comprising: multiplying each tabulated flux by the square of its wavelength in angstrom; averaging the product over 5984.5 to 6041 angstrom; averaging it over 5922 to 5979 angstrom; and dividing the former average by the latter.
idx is 1.0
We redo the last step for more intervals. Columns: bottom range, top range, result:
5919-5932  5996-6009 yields 1.12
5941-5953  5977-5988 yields 1.13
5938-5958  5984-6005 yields 1.08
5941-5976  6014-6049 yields 1.04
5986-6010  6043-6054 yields 1.06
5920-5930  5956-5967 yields 1.09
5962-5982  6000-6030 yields 0.96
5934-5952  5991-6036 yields 1.02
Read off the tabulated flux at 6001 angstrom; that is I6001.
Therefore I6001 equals 51.25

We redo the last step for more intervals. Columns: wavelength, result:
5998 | 51.82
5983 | 55.97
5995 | 51.09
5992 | 48.85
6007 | 53.4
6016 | 43.08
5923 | 43.6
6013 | 39.46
